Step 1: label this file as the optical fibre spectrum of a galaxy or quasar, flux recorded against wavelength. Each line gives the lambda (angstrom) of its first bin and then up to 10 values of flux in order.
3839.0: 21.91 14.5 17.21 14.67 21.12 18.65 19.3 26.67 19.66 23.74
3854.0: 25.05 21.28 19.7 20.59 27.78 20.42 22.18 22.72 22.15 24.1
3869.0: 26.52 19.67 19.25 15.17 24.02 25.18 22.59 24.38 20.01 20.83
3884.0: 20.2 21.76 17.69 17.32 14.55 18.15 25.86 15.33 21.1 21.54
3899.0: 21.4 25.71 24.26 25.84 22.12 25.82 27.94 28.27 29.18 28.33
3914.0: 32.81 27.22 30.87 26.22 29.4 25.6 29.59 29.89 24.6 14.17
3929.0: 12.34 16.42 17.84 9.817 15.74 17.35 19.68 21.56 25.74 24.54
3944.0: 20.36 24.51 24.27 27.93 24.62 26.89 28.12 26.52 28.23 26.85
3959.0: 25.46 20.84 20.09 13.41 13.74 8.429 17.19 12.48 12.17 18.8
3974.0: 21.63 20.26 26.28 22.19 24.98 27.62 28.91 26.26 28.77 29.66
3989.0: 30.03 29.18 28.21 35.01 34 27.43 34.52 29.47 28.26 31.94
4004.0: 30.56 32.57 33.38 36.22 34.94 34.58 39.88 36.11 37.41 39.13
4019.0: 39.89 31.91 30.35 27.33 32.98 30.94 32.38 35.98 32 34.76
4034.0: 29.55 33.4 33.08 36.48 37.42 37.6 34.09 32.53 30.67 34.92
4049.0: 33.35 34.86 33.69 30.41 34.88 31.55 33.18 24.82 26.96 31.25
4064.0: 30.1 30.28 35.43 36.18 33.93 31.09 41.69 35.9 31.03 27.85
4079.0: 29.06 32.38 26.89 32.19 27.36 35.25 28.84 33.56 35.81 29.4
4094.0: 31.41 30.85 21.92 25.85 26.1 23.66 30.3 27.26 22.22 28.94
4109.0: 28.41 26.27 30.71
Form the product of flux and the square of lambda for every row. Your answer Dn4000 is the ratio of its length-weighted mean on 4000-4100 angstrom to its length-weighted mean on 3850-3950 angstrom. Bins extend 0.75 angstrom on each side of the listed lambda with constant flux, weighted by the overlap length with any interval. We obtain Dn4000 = 1.6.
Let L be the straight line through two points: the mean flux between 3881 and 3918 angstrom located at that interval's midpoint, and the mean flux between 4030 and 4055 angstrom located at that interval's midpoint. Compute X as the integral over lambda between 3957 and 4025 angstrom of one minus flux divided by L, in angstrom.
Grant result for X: 6.1 angstrom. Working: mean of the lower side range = 23.5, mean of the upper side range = 33.7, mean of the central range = 27.6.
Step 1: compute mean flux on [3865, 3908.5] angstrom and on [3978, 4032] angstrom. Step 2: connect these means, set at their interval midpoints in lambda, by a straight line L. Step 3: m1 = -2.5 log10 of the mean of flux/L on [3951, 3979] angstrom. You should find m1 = 0.354 mag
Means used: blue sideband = 21.7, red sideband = 31.9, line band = 20.4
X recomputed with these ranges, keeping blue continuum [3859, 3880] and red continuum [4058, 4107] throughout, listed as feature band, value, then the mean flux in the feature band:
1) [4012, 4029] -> -3.90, 34.4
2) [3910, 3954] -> 1.91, 23.7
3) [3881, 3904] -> 2.65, 20.7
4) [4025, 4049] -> -4.26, 33.7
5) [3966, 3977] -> 3.99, 16.7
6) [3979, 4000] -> -2.02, 29.5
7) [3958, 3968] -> 3.34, 17.3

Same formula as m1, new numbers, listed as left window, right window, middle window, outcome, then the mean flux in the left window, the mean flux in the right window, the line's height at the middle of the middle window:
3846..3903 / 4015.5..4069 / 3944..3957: 0.03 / 21.5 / 33.1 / 26.8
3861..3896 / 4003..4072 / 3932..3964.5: 0.18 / 20.9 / 33.4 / 26.4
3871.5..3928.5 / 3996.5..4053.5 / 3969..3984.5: 0.33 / 23.5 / 33.6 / 29.7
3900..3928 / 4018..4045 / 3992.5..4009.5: -0.01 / 26.8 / 33.5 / 31.8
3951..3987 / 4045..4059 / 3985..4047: -0.18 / 21.9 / 32.9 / 28.1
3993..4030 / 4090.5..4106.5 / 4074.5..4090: -0.07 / 33.5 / 27.7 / 28.7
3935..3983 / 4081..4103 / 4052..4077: -0.17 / 21.7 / 29.3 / 27.7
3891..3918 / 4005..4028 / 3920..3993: 0.30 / 25.2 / 34.5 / 29.5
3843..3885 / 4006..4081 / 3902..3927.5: -0.09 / 21.7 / 33.4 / 25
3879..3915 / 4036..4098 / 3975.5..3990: 0.03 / 23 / 32.2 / 27.6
